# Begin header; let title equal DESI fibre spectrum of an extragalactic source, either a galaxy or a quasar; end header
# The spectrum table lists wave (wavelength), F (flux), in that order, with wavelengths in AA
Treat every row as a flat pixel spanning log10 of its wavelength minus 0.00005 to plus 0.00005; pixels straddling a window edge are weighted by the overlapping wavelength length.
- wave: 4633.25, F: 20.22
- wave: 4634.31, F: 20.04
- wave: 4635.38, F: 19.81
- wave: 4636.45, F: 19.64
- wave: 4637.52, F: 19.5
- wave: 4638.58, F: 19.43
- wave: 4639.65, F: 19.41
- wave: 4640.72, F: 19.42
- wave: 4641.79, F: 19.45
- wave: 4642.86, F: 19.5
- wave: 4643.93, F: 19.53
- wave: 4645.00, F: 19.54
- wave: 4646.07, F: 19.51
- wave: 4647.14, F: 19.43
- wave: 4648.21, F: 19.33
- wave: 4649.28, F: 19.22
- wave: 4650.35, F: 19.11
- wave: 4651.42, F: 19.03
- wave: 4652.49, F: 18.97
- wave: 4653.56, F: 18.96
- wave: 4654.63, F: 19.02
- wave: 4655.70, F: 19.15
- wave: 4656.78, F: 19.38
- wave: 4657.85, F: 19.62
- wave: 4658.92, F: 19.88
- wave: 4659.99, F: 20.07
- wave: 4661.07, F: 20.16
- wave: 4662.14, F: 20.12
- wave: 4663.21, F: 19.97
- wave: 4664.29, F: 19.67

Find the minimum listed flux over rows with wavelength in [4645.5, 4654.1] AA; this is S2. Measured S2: 18.96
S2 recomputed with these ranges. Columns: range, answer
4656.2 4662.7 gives 19.38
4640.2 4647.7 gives 19.42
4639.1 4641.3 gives 19.41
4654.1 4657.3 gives 19.02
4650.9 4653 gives 18.97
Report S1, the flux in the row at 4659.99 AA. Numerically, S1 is 20.07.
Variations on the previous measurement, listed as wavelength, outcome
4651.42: 19.03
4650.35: 19.11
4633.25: 20.22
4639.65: 19.41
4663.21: 19.97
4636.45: 19.64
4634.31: 20.04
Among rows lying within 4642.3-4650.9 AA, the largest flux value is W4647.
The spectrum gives 19.54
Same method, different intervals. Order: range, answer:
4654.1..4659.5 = 19.88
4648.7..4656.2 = 19.22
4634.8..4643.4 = 19.81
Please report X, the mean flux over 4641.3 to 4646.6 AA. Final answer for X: 19.5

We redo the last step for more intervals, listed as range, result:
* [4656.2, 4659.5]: 19.6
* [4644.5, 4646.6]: 19.5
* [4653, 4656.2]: 19.1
